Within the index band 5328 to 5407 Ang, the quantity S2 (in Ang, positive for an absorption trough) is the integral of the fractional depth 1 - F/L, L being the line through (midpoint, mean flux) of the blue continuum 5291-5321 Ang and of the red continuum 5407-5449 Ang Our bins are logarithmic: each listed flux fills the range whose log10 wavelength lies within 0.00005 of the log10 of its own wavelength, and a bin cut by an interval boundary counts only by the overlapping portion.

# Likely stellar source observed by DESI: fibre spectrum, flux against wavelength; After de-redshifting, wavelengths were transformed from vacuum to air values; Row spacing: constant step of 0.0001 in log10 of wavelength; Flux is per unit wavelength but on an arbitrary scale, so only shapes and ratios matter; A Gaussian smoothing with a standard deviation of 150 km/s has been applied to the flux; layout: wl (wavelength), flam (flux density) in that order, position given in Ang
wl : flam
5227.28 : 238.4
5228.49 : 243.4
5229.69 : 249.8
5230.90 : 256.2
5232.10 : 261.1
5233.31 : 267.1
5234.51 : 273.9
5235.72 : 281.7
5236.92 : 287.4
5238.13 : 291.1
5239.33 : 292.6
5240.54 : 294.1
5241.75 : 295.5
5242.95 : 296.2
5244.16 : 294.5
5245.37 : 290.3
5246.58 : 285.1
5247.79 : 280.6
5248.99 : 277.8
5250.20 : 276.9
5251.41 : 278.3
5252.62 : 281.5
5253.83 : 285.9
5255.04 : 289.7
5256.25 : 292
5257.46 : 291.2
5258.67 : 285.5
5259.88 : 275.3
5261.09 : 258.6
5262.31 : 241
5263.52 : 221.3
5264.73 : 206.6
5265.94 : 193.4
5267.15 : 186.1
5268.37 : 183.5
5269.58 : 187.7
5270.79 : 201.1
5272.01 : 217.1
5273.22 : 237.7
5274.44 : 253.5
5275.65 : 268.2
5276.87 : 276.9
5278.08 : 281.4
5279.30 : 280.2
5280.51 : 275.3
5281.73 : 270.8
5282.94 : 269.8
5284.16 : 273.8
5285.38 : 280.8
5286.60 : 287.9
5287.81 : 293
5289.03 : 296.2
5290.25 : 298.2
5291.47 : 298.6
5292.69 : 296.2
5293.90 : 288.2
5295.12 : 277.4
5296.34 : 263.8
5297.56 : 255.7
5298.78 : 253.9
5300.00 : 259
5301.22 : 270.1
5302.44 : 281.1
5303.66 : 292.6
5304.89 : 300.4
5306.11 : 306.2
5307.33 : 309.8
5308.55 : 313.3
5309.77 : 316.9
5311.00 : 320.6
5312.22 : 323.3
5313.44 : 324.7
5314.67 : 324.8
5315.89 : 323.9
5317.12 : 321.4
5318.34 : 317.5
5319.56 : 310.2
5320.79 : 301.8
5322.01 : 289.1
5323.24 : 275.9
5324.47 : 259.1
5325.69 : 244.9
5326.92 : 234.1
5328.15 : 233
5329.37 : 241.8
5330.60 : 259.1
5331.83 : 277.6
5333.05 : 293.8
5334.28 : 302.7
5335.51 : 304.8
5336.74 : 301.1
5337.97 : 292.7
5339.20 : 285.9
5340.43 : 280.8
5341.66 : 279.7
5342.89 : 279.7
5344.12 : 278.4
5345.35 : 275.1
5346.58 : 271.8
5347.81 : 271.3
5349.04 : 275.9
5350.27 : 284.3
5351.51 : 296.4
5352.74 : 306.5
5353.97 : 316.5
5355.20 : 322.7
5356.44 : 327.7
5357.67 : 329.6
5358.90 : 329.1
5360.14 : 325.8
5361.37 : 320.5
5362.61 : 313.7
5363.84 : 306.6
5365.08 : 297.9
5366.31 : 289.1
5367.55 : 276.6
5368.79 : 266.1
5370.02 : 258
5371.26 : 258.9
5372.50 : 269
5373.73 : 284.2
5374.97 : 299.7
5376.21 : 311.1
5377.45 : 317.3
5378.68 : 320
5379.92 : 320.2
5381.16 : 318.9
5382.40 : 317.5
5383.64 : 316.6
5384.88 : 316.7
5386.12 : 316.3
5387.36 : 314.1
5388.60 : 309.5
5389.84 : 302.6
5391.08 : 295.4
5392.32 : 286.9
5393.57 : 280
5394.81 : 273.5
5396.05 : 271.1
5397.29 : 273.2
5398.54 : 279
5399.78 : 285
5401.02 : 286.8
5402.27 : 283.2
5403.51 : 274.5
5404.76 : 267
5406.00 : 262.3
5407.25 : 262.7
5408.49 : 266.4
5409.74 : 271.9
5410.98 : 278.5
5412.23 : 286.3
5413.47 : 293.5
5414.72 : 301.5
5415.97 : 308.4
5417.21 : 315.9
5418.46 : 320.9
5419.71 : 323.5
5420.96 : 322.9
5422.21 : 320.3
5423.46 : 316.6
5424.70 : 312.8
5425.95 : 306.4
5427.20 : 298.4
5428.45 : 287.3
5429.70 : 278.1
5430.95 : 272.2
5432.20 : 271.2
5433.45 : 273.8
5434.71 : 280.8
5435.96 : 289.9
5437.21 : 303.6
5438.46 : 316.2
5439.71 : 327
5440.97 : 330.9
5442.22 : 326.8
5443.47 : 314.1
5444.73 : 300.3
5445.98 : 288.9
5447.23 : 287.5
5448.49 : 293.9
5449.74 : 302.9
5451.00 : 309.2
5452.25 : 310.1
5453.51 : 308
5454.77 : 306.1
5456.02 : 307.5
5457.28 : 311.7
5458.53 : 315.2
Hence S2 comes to 1.7 Ang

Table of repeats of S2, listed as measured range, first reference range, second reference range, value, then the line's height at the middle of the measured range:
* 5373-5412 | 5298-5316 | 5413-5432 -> 1.4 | 303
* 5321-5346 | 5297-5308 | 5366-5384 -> 1.1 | 287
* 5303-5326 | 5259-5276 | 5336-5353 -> -3.9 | 261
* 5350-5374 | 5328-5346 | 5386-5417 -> -1.5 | 282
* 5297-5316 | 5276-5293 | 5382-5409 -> -0.9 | 285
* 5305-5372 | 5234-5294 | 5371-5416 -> -2.9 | 282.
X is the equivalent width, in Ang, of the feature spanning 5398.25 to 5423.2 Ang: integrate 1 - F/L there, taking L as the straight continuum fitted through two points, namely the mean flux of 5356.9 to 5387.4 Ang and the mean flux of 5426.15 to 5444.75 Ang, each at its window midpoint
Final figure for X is 0.76 Ang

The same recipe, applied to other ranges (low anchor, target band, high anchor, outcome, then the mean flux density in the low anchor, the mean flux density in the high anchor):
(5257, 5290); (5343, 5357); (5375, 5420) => -0.7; 252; 295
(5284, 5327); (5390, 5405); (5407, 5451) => 0.8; 292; 299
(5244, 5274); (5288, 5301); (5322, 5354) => -0.8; 252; 277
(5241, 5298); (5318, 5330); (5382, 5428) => 0.3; 266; 295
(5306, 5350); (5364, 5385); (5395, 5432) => -0.5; 289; 290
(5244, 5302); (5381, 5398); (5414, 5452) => -0.4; 264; 303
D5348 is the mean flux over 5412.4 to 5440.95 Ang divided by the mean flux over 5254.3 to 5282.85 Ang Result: 1.22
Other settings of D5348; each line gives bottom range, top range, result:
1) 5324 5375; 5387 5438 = 1.01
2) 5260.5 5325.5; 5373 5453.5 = 1.09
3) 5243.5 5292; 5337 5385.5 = 1.13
